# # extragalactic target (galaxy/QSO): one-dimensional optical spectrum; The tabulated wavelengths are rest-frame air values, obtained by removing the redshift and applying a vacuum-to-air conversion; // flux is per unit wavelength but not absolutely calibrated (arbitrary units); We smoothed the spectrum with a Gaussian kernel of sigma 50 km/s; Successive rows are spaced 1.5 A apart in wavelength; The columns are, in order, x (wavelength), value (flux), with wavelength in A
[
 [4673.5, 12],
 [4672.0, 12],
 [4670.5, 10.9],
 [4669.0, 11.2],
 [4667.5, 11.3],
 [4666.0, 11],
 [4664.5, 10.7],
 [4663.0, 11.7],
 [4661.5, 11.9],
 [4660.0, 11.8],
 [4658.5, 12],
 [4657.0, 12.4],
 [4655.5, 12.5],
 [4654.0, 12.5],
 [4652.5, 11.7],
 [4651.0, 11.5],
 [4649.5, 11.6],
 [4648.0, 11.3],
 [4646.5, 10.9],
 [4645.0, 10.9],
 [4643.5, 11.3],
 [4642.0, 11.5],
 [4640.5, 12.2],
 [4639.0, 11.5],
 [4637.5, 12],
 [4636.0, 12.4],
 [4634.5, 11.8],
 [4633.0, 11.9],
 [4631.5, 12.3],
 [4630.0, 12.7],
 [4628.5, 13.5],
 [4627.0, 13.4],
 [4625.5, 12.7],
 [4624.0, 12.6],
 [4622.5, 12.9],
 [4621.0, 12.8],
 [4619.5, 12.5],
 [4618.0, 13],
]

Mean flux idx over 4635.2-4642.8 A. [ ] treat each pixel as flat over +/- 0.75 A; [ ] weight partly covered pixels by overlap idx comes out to 11.9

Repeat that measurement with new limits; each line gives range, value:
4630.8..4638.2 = 12.1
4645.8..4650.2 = 11.3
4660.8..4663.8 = 11.8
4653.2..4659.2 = 12.3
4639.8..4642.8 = 11.8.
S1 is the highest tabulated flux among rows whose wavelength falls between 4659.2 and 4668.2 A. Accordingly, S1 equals 11.9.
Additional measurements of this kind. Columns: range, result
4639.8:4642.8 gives 12.2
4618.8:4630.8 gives 13.5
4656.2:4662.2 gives 12.4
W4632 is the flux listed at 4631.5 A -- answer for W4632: 12.3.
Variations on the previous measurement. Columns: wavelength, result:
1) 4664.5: 10.7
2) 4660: 11.8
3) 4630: 12.7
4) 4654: 12.5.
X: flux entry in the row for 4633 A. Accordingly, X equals 11.9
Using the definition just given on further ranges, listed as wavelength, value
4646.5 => 10.9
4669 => 11.2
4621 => 12.8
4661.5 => 11.9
